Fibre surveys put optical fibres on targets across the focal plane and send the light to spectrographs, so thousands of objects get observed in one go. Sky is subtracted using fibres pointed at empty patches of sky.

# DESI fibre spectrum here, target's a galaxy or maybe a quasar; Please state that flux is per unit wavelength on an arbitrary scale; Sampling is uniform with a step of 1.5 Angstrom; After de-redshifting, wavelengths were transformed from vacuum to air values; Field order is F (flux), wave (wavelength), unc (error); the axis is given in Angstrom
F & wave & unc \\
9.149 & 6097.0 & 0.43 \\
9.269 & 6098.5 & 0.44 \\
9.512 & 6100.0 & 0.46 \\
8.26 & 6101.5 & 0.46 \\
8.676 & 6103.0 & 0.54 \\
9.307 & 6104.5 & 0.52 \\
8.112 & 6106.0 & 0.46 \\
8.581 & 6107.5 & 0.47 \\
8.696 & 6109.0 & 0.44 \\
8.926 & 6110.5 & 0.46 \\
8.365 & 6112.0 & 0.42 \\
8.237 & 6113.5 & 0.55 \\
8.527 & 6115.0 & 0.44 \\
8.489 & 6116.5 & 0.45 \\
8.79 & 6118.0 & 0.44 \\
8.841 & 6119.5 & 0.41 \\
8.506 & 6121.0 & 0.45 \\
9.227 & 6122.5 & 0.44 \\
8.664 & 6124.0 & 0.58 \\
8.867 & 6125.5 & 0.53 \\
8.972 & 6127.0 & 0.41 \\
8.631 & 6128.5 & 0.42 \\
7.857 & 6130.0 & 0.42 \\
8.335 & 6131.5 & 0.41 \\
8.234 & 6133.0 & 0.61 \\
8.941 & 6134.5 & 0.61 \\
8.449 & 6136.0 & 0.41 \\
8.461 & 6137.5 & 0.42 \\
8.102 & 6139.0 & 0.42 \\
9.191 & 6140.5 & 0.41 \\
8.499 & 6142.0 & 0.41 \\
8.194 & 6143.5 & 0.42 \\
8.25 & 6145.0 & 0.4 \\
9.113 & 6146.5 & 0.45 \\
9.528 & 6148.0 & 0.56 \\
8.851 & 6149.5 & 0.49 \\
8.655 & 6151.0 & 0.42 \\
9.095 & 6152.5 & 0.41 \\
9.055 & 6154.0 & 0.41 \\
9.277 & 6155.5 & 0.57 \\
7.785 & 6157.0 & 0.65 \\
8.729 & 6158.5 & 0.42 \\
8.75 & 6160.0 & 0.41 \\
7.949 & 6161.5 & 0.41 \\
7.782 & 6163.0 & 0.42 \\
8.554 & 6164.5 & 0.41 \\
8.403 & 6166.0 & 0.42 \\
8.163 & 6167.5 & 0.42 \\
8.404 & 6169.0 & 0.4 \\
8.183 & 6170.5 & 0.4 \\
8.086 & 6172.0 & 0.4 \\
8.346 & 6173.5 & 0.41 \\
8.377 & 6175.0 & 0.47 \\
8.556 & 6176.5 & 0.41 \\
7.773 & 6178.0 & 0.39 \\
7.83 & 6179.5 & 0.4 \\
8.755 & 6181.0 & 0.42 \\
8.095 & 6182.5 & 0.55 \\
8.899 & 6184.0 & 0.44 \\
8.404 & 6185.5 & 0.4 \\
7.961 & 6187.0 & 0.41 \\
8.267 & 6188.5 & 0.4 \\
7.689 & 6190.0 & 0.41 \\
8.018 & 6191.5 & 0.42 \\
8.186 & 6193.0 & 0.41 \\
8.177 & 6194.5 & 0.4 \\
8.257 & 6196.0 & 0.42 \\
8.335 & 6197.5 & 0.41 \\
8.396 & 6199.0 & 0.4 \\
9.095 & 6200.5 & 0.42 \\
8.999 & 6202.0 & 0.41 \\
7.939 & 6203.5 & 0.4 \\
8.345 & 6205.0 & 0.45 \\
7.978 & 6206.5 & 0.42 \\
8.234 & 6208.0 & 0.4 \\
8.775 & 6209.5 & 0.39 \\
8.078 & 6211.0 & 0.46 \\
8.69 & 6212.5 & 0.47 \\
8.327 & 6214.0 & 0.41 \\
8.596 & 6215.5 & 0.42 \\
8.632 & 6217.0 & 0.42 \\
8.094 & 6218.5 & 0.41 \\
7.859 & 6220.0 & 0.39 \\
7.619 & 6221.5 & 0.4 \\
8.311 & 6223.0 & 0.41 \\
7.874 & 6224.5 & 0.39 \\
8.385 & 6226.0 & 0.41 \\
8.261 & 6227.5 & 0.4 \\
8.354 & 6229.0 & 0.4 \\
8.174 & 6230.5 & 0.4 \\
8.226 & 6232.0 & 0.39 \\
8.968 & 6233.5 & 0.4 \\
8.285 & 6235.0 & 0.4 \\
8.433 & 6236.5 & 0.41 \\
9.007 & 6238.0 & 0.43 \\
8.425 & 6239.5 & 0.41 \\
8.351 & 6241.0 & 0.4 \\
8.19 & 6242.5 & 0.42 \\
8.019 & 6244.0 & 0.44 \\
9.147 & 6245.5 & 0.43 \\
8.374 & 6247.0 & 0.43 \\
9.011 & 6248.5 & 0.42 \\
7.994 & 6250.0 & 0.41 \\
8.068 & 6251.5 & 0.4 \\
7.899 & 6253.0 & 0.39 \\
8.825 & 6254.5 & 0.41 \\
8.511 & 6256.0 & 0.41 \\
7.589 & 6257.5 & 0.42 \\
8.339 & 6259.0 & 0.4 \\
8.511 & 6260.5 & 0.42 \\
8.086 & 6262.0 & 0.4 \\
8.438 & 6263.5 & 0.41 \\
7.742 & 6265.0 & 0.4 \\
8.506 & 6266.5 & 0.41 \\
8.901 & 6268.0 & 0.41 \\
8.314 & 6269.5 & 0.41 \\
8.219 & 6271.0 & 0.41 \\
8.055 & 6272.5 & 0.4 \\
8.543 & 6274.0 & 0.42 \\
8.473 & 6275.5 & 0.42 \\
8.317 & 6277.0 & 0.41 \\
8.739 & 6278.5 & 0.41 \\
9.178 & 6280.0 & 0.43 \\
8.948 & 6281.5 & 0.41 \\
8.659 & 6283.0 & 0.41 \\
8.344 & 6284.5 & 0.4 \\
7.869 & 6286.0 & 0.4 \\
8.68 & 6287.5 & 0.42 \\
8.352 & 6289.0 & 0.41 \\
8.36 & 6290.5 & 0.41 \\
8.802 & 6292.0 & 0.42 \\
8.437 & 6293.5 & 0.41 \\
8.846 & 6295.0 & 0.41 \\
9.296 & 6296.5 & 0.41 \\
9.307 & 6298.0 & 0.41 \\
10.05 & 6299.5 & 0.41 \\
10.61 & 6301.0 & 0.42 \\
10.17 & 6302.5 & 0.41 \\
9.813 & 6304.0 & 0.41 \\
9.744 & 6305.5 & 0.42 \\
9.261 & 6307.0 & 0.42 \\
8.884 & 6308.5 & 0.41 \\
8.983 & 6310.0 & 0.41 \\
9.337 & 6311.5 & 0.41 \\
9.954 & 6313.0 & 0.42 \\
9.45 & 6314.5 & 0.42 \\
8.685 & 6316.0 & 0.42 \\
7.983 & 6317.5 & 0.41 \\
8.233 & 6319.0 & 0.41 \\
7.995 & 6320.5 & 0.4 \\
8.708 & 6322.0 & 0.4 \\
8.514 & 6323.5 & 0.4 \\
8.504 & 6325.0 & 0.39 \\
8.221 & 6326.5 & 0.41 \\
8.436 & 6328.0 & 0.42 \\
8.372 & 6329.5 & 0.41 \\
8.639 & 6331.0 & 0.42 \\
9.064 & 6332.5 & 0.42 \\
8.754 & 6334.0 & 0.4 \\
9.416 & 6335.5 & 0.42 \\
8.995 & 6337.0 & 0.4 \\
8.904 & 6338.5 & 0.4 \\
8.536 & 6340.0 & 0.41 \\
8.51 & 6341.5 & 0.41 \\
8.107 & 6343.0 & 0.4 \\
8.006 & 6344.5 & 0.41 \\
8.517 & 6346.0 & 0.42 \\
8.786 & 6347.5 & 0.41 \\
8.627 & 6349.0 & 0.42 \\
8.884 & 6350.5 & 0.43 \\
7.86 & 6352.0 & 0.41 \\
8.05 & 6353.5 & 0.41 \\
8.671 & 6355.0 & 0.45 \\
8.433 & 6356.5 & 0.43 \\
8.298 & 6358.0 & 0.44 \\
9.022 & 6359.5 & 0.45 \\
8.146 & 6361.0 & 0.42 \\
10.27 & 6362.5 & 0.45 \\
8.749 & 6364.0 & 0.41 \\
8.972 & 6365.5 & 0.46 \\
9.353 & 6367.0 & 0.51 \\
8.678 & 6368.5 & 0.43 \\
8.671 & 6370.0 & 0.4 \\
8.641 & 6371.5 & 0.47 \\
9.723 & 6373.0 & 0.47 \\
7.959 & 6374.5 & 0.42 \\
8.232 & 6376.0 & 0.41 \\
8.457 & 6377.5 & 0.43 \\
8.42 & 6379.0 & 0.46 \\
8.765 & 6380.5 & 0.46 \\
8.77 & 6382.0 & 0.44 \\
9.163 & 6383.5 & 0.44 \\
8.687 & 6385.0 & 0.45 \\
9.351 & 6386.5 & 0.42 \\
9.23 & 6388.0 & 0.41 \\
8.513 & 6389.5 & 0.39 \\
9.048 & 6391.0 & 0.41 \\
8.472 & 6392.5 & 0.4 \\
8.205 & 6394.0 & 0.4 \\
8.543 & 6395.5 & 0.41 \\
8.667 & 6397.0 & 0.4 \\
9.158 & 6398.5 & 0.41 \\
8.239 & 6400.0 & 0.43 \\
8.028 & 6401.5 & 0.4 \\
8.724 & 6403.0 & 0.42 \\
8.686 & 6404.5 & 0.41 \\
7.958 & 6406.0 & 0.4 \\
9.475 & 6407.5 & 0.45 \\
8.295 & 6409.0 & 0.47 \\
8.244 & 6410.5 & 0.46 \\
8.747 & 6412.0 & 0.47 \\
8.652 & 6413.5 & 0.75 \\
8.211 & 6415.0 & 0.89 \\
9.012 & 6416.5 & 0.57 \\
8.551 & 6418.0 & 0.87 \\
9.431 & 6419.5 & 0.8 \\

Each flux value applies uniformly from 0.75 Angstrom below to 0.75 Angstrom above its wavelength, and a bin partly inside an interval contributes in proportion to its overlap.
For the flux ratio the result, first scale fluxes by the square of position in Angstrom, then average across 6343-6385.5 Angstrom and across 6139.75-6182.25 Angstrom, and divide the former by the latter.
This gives 1.09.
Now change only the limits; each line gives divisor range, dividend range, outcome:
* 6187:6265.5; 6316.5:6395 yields 1.08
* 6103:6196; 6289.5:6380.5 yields 1.10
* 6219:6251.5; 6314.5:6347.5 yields 1.06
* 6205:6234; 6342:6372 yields 1.09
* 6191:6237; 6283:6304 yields 1.11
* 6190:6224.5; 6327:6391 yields 1.10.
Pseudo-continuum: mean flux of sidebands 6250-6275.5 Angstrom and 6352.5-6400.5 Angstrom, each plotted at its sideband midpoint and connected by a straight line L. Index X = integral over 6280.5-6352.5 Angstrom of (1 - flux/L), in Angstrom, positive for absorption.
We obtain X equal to -2.8 Angstrom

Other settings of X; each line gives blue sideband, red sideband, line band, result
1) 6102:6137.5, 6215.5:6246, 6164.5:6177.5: 0.25 Angstrom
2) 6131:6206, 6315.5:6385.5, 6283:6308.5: -1.59 Angstrom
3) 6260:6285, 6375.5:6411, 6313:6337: -0.30 Angstrom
